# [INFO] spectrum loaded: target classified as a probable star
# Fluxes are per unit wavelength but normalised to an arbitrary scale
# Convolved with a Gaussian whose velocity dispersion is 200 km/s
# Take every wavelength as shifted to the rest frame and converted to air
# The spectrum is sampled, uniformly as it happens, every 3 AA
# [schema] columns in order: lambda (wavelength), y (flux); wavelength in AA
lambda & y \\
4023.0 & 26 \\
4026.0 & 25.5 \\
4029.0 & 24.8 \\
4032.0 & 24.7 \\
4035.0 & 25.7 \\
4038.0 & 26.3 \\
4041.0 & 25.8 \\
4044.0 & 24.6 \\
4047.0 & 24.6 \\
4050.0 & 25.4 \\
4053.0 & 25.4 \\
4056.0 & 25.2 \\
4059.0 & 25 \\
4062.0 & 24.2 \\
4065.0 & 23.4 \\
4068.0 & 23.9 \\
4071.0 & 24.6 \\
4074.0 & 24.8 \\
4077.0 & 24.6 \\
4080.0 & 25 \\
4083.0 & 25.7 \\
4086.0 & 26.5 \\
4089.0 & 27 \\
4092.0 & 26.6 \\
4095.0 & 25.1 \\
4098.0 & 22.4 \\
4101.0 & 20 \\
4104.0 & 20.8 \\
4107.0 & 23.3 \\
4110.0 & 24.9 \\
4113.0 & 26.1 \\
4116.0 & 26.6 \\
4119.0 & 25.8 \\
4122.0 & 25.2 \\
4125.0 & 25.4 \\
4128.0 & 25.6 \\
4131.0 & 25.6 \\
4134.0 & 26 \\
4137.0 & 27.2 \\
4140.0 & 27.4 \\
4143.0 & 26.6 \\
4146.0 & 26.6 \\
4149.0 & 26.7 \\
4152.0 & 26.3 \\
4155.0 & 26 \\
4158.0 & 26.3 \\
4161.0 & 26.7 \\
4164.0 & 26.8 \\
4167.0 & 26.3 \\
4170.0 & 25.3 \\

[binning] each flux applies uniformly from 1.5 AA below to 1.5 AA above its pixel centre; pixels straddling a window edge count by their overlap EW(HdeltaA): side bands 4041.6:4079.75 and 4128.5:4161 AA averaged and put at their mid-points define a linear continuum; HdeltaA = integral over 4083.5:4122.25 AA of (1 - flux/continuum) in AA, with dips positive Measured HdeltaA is 1.4 AA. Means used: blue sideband 24.7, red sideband 26.5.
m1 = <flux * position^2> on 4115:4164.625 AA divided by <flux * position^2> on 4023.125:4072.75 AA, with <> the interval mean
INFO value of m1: 1.10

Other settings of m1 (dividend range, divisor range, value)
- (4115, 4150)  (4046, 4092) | 1.08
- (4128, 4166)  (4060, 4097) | 1.09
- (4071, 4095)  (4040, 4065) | 1.04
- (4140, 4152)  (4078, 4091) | 1.06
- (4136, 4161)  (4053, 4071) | 1.14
